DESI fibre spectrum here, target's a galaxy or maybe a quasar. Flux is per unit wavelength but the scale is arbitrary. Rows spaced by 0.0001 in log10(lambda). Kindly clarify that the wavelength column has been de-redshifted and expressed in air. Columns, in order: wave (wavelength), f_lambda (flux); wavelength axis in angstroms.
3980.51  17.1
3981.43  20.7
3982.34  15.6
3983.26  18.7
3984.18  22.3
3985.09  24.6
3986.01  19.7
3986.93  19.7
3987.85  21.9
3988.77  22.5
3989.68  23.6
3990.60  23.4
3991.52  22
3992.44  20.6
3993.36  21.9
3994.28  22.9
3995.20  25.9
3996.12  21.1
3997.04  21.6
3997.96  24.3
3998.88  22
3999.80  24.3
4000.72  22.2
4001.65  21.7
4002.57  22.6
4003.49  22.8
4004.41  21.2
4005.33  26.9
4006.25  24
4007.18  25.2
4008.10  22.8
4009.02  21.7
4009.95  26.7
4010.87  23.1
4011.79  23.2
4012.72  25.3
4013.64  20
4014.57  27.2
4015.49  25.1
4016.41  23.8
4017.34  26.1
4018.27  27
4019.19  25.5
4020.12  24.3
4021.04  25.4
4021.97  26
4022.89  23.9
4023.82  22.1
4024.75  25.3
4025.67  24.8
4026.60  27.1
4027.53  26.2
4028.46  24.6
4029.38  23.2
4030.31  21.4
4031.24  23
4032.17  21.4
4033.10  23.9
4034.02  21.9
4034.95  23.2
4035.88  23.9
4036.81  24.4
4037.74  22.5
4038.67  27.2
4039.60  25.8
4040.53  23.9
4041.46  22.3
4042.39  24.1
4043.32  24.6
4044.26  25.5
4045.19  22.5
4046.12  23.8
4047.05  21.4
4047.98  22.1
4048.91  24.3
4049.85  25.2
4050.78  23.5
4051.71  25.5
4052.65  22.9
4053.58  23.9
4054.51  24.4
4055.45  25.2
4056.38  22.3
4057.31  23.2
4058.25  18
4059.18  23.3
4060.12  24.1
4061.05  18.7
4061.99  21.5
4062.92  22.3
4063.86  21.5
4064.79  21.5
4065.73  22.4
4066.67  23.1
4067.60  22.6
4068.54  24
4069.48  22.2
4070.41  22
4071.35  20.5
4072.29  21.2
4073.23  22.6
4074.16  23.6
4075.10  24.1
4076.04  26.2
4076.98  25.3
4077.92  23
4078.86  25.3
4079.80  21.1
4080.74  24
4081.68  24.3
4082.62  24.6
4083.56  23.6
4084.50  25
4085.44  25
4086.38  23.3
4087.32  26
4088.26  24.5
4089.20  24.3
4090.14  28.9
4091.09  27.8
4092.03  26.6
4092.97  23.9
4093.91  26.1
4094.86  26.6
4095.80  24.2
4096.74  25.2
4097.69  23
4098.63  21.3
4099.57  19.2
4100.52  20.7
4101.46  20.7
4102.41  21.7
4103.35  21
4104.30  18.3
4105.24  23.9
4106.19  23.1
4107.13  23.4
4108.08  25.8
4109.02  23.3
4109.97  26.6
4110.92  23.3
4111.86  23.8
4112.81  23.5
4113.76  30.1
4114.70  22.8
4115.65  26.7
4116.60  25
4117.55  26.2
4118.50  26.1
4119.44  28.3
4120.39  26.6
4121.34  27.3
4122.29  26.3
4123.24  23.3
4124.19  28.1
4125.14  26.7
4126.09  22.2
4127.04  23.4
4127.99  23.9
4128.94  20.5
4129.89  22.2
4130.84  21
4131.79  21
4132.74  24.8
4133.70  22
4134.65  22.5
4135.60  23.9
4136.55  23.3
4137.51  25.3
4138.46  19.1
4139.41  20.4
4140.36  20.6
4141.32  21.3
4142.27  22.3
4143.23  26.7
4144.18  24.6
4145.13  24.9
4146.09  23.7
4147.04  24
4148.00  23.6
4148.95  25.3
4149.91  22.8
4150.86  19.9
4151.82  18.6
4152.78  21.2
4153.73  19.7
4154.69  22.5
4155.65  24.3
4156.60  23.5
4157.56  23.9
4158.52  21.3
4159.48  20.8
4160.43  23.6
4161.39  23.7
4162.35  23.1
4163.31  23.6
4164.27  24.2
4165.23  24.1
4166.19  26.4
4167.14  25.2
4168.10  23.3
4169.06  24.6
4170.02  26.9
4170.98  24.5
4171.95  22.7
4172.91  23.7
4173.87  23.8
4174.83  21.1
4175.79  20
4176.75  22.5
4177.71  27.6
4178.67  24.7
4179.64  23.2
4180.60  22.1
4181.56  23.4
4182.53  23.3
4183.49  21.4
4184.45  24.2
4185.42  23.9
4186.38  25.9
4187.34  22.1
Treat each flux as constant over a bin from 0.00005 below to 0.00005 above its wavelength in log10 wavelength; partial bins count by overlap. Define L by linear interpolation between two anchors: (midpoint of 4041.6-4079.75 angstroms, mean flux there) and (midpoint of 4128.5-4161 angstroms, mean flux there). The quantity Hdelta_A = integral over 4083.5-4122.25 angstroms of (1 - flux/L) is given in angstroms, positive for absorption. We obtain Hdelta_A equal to -2.9 angstroms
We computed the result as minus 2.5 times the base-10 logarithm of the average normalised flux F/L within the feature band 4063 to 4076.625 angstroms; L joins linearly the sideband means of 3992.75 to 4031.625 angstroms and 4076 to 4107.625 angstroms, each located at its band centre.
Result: 0.05 mag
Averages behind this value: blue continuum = 23.9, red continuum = 23.8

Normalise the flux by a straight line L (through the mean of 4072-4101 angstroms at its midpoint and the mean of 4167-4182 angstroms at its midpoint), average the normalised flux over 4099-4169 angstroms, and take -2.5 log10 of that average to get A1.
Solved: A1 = 0.02 mag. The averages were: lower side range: 24.2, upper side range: 23.7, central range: 23.4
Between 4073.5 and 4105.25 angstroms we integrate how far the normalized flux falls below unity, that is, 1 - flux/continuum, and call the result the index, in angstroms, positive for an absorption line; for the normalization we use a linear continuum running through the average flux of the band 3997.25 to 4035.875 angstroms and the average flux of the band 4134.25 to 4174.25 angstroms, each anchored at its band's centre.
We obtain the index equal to -0.5 angstroms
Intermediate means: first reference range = 23.9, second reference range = 23.2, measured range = 23.9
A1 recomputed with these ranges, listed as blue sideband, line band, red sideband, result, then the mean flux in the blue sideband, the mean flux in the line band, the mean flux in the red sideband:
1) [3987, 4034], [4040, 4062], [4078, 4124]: 0.04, 23.6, 23.2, 24.4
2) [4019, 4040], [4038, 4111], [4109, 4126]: 0.07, 24.2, 23.5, 25.8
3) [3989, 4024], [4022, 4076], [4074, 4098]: 0.05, 23.7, 23.3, 24.8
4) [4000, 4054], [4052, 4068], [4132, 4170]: 0.06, 24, 22.4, 23.1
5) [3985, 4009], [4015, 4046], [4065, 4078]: -0.07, 22.7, 24.3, 23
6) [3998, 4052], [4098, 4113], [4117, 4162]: 0.05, 24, 22.5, 23.3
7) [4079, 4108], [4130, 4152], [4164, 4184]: 0.05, 23.8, 22.7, 23.7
